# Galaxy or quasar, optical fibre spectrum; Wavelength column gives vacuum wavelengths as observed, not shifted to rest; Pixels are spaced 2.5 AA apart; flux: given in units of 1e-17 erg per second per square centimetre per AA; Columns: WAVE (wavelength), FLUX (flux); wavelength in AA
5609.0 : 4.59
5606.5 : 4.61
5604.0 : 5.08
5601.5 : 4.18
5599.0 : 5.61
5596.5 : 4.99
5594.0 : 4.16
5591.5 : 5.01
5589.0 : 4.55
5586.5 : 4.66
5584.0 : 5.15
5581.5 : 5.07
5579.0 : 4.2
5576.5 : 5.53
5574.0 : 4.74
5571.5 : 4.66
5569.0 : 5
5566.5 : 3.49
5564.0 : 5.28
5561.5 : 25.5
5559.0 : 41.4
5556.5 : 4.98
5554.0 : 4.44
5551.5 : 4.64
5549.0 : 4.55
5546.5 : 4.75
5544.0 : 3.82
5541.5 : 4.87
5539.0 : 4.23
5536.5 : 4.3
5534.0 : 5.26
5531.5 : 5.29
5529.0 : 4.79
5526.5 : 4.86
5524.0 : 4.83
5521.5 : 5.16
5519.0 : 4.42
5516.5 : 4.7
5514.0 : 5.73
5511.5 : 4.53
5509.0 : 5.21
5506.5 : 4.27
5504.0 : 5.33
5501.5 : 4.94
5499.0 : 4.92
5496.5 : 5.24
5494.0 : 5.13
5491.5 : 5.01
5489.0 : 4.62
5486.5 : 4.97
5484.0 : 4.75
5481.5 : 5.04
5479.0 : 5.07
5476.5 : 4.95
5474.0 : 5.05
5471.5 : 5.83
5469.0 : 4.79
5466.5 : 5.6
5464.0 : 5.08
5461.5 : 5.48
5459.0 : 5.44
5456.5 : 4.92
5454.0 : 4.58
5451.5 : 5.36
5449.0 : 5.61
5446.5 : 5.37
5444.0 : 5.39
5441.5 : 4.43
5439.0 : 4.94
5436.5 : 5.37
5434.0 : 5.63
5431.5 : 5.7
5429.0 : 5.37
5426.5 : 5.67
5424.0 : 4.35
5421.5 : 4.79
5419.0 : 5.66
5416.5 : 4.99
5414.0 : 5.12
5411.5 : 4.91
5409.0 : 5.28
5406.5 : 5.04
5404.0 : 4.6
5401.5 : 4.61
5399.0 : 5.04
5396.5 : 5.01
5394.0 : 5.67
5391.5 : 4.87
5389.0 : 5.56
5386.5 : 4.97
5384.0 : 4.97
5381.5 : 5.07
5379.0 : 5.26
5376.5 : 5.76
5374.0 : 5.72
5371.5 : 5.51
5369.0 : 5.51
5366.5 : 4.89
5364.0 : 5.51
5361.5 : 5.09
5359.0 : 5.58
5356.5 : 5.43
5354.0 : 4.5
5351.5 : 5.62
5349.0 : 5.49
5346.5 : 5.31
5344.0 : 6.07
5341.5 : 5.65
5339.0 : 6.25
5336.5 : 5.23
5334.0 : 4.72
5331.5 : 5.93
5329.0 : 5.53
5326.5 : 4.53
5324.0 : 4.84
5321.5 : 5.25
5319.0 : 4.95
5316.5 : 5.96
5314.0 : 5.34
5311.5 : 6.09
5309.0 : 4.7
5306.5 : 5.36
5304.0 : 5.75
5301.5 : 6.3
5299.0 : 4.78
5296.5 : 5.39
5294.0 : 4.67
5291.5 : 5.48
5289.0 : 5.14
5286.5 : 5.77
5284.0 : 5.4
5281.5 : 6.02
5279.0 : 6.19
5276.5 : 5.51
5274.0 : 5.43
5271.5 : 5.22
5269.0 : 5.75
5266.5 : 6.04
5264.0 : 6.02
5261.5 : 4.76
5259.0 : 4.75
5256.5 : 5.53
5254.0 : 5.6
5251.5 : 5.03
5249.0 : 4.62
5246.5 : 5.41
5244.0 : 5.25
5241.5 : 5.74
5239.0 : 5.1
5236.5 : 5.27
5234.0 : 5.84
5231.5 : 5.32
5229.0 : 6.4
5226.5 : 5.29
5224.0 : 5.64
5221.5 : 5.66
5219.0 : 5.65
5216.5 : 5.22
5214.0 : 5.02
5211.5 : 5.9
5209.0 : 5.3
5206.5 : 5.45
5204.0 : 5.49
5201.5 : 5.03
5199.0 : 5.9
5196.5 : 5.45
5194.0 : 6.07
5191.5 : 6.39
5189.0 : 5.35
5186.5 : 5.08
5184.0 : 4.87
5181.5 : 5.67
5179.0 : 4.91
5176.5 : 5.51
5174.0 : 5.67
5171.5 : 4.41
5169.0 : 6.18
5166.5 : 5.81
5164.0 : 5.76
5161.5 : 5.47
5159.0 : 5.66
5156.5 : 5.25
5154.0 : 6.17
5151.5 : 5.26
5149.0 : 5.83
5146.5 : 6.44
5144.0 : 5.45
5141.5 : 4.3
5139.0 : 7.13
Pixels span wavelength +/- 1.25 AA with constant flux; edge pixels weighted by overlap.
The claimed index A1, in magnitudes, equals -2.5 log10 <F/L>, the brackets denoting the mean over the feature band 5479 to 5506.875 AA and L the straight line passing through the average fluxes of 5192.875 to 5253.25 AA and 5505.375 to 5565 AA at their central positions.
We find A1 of 0.37 mag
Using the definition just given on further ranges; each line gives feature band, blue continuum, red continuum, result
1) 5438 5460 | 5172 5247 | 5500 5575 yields 0.23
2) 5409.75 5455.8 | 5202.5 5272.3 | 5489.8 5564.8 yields 0.22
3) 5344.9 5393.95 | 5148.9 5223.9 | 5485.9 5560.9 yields 0.11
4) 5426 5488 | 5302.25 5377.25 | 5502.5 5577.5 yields 0.18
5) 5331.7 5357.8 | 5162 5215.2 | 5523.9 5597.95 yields 0.10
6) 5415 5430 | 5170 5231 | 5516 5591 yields 0.21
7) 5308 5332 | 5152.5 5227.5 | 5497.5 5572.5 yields 0.13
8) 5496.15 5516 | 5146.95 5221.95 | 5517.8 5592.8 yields 0.28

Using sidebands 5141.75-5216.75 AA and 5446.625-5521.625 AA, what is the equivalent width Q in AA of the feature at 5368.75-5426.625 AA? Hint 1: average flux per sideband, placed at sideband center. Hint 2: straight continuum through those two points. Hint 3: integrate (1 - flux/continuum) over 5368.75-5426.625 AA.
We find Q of 0.48 AA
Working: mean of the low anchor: 5.52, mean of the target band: 5.15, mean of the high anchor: 5.06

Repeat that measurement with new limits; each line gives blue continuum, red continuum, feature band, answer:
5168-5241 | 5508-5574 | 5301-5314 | 0.8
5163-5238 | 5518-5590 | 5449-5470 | 4.0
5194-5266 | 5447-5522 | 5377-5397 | 0.0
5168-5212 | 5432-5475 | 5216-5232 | -0.6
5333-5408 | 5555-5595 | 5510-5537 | 9.5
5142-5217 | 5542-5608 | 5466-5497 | 7.1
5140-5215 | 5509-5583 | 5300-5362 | 6.0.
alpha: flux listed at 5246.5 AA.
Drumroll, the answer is 5.41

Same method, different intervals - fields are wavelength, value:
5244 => 5.25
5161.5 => 5.47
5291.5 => 5.48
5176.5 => 5.51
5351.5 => 5.62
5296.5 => 5.39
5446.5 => 5.37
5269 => 5.75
